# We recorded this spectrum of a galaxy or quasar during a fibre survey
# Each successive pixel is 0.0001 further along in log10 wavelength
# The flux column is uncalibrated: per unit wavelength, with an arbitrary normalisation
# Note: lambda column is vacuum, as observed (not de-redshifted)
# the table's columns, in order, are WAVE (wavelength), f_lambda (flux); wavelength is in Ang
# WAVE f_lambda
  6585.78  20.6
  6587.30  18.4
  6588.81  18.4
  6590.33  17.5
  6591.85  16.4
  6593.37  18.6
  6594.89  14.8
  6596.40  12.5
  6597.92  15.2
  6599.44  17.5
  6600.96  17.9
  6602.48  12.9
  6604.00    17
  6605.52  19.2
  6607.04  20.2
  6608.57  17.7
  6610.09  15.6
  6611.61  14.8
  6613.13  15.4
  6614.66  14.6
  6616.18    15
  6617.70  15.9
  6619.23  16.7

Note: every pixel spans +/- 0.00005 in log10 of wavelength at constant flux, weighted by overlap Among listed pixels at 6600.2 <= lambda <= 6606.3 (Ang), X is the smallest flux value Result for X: 12.9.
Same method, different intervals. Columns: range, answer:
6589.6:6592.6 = 16.4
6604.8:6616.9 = 14.6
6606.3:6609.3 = 17.7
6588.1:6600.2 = 12.5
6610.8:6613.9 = 14.8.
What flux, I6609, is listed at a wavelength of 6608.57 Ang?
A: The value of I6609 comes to 17.7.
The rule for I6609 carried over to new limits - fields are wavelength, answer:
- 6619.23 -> 16.7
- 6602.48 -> 12.9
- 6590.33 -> 17.5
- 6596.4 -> 12.5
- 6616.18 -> 15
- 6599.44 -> 17.5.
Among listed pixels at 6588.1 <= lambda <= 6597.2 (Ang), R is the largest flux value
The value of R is 18.6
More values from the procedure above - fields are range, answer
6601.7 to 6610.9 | 20.2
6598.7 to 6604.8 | 17.9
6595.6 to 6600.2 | 17.5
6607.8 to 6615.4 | 17.7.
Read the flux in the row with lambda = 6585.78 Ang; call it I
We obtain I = 20.6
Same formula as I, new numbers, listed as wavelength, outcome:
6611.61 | 14.8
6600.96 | 17.9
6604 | 17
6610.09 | 15.6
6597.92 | 15.2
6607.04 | 20.2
